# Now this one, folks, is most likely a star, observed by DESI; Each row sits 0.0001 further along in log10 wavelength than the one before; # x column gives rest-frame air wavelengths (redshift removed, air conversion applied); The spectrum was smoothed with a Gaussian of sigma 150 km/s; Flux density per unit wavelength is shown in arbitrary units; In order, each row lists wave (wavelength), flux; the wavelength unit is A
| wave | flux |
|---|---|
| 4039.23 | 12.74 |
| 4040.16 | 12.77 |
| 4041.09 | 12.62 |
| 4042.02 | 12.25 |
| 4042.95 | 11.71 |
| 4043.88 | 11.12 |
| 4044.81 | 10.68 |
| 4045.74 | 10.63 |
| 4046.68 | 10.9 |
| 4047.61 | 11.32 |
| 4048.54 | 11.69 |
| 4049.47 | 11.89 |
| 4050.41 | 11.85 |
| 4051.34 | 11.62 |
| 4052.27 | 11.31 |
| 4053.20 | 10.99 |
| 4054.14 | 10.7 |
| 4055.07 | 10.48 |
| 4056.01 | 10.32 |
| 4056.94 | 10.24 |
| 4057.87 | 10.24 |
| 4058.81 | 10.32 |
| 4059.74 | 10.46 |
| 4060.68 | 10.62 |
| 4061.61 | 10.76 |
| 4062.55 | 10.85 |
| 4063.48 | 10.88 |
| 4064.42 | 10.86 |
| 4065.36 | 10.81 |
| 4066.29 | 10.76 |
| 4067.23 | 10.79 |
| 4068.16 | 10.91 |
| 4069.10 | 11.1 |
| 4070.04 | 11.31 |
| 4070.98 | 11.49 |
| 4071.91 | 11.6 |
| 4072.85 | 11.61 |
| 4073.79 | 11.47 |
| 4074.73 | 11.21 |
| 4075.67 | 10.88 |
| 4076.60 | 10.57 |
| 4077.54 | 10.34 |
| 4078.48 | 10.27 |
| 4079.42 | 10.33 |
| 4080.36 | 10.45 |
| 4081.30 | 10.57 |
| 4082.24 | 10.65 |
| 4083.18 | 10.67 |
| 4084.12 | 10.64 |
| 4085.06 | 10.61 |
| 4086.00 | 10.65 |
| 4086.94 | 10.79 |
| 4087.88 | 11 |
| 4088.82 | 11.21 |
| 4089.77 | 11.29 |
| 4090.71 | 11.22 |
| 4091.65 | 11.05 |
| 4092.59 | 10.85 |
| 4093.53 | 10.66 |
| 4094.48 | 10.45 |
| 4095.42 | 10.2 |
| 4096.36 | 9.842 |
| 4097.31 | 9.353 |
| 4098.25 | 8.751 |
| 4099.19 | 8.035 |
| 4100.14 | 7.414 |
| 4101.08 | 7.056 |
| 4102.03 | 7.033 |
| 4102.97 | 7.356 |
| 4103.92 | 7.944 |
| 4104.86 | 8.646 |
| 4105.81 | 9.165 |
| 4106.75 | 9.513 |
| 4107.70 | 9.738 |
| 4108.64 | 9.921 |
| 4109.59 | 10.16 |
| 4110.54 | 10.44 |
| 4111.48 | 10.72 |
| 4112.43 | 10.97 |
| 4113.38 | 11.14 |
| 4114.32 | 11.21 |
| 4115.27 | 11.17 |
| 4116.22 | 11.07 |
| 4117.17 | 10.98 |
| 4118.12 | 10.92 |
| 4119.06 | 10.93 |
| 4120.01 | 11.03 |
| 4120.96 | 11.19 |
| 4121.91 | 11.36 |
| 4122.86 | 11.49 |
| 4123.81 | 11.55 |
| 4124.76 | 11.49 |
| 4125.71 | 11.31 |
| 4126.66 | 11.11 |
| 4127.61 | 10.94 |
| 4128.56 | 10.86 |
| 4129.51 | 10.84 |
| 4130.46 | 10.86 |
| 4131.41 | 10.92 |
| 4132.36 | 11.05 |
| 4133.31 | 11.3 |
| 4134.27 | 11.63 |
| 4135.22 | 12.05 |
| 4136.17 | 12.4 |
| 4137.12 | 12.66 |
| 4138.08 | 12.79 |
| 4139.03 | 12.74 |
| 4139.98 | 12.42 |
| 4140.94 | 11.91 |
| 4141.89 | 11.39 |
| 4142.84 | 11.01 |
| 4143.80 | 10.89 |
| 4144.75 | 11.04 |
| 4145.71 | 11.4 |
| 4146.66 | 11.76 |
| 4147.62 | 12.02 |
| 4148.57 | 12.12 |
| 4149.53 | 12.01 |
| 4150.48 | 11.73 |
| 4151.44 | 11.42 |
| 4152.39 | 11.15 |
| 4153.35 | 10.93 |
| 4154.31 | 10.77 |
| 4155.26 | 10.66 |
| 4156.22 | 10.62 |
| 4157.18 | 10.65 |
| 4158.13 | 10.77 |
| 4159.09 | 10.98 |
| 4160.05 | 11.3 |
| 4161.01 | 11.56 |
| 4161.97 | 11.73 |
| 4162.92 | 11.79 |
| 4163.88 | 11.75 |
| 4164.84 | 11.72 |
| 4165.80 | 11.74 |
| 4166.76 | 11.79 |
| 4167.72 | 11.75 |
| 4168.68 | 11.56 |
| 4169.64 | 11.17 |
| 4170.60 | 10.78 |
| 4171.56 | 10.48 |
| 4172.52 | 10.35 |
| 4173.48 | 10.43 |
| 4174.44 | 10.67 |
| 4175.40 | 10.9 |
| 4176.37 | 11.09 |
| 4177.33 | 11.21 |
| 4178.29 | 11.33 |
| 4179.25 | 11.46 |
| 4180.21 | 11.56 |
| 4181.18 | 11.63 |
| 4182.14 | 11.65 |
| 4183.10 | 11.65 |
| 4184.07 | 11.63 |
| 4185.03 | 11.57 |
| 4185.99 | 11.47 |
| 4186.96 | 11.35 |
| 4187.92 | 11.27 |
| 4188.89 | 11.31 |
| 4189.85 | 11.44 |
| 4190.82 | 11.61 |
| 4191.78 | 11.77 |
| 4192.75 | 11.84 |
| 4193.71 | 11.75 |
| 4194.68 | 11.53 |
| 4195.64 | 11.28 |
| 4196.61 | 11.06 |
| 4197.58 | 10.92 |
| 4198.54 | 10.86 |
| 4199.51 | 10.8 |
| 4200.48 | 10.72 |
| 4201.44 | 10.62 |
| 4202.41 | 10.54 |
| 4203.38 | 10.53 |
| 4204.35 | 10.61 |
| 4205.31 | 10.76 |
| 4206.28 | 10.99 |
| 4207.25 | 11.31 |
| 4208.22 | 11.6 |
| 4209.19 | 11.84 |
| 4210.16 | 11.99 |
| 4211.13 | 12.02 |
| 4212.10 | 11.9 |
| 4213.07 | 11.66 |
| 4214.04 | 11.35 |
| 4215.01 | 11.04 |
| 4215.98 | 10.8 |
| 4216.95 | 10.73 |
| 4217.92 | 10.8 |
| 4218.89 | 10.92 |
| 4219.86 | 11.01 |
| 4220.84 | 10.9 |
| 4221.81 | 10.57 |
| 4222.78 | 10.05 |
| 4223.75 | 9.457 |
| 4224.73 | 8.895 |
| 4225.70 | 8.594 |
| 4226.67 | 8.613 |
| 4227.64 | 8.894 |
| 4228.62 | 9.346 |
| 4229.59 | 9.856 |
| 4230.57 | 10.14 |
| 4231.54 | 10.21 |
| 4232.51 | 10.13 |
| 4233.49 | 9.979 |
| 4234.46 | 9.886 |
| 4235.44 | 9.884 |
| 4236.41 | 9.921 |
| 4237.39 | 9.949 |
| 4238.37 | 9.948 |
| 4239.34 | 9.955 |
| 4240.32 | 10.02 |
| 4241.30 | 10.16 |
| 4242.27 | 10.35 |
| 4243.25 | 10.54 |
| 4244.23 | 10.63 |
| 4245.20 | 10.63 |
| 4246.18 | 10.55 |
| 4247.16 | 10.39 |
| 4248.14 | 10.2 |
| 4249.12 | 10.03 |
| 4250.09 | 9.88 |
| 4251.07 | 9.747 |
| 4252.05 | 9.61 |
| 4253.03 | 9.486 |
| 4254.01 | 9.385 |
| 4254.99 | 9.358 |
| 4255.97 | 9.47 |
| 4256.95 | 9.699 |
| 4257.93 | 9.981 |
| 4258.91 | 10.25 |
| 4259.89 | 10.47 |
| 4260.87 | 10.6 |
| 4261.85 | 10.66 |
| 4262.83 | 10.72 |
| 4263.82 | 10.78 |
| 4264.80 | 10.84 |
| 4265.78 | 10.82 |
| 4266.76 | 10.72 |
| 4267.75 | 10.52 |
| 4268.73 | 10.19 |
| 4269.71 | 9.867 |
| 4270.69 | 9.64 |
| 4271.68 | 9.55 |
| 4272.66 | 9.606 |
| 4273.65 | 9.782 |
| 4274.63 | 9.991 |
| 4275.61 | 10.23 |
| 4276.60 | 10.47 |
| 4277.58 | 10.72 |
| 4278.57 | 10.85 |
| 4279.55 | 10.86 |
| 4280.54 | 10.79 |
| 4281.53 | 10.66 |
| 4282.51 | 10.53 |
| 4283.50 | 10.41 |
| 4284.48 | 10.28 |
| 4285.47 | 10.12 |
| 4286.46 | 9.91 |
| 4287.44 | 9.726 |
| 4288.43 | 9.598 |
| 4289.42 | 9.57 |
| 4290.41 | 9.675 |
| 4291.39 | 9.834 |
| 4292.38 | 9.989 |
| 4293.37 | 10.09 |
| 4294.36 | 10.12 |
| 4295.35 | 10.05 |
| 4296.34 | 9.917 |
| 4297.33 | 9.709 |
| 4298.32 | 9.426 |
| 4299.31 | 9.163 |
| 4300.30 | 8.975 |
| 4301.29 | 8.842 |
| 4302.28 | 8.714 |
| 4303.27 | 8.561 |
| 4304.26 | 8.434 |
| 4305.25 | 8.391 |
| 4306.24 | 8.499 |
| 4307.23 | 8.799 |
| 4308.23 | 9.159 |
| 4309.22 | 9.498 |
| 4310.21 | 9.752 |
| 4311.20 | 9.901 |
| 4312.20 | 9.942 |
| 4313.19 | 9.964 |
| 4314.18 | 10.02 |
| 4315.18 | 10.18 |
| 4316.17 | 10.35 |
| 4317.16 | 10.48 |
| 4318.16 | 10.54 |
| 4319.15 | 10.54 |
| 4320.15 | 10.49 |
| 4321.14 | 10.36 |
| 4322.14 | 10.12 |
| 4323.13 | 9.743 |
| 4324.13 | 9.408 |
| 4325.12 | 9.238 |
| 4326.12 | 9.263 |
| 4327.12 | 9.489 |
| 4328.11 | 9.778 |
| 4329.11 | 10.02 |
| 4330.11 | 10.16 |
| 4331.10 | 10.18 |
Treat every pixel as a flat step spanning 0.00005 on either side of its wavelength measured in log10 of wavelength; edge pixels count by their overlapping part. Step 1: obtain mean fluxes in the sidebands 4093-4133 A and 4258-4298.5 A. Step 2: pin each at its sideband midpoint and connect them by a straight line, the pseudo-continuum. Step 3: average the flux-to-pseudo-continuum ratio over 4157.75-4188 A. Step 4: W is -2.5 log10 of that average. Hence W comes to -0.114 mag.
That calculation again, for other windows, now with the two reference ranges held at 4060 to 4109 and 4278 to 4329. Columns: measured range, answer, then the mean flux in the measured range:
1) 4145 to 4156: -0.13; 11.4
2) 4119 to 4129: -0.11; 11.2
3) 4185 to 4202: -0.13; 11.3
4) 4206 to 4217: -0.15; 11.5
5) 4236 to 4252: -0.03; 10.2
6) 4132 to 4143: -0.18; 12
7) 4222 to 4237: 0.04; 9.61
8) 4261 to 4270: -0.08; 10.6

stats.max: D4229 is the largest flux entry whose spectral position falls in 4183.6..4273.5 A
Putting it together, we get 12.02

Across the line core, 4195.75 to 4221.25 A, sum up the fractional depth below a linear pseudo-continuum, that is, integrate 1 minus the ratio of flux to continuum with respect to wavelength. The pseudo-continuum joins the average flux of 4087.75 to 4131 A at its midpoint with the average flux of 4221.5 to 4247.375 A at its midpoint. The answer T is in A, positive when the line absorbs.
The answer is -2.86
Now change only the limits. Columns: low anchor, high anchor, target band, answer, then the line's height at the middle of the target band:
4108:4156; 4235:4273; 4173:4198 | -1.3 A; 10.8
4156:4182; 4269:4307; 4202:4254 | 0.7 A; 10.5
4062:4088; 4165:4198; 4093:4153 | 2.0 A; 11.1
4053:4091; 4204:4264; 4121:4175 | -4.1 A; 10.6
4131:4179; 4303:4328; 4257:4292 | -0.5 A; 10.1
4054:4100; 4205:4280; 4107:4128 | -0.8 A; 10.5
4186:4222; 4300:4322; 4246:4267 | 0.5 A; 10.4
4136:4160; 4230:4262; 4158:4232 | -1.3 A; 10.8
